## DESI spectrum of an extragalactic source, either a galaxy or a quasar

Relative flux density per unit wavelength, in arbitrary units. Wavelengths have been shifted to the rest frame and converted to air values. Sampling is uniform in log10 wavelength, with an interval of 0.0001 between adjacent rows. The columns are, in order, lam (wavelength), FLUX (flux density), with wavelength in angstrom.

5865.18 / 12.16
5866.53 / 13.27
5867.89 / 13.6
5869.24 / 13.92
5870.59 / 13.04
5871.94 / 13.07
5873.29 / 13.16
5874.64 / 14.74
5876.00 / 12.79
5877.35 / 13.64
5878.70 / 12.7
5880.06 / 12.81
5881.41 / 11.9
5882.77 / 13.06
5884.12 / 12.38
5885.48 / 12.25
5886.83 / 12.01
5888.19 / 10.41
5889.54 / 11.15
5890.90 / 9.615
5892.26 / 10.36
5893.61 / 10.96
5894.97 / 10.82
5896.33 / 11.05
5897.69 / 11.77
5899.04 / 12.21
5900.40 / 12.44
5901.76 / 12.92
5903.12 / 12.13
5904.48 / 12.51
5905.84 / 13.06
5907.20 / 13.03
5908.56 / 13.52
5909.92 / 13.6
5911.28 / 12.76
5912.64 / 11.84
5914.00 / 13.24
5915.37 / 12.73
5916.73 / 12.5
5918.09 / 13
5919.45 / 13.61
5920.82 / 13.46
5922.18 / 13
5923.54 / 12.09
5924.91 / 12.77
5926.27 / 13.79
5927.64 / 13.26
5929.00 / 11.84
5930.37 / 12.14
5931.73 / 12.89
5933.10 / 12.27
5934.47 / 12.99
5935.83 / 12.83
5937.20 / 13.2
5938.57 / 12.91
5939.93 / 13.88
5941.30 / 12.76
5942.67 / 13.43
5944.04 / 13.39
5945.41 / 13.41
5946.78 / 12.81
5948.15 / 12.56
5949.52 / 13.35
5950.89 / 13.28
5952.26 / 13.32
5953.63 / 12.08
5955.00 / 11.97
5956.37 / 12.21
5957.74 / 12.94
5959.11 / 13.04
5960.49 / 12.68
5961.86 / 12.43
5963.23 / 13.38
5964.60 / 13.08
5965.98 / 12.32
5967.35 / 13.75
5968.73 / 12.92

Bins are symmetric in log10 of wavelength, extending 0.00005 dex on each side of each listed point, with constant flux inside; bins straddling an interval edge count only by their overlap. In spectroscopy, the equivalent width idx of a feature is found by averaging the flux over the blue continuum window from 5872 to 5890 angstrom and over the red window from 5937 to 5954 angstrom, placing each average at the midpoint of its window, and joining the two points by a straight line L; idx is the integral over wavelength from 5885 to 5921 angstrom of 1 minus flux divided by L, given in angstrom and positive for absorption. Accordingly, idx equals 1.69 angstrom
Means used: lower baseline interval 12.6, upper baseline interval 13.1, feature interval 12.2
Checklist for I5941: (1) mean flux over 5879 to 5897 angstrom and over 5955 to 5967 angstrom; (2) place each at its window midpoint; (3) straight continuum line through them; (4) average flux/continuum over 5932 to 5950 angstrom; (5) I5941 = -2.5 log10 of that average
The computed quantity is -0.06 mag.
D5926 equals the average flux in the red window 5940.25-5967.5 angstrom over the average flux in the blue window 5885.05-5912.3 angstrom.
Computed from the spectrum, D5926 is 1.08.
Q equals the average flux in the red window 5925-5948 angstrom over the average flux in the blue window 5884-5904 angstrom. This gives 1.1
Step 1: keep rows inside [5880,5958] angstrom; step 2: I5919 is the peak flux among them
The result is 13.88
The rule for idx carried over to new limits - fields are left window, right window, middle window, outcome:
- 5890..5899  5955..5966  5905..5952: -4.6 angstrom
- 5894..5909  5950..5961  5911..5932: -0.6 angstrom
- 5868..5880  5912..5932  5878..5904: 2.8 angstrom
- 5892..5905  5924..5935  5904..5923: -1.2 angstrom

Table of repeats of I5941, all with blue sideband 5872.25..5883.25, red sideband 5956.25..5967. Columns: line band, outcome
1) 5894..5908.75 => 0.07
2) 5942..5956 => -0.01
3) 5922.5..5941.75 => 0.01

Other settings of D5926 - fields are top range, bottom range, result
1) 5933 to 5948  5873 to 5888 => 1.03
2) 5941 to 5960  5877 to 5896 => 1.10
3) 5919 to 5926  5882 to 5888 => 1.06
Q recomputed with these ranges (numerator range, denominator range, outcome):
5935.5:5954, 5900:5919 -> 1.02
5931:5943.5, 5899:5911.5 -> 1.01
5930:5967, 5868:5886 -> 0.99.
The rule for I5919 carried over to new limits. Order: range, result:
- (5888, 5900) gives 12.21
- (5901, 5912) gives 13.6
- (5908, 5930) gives 13.79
